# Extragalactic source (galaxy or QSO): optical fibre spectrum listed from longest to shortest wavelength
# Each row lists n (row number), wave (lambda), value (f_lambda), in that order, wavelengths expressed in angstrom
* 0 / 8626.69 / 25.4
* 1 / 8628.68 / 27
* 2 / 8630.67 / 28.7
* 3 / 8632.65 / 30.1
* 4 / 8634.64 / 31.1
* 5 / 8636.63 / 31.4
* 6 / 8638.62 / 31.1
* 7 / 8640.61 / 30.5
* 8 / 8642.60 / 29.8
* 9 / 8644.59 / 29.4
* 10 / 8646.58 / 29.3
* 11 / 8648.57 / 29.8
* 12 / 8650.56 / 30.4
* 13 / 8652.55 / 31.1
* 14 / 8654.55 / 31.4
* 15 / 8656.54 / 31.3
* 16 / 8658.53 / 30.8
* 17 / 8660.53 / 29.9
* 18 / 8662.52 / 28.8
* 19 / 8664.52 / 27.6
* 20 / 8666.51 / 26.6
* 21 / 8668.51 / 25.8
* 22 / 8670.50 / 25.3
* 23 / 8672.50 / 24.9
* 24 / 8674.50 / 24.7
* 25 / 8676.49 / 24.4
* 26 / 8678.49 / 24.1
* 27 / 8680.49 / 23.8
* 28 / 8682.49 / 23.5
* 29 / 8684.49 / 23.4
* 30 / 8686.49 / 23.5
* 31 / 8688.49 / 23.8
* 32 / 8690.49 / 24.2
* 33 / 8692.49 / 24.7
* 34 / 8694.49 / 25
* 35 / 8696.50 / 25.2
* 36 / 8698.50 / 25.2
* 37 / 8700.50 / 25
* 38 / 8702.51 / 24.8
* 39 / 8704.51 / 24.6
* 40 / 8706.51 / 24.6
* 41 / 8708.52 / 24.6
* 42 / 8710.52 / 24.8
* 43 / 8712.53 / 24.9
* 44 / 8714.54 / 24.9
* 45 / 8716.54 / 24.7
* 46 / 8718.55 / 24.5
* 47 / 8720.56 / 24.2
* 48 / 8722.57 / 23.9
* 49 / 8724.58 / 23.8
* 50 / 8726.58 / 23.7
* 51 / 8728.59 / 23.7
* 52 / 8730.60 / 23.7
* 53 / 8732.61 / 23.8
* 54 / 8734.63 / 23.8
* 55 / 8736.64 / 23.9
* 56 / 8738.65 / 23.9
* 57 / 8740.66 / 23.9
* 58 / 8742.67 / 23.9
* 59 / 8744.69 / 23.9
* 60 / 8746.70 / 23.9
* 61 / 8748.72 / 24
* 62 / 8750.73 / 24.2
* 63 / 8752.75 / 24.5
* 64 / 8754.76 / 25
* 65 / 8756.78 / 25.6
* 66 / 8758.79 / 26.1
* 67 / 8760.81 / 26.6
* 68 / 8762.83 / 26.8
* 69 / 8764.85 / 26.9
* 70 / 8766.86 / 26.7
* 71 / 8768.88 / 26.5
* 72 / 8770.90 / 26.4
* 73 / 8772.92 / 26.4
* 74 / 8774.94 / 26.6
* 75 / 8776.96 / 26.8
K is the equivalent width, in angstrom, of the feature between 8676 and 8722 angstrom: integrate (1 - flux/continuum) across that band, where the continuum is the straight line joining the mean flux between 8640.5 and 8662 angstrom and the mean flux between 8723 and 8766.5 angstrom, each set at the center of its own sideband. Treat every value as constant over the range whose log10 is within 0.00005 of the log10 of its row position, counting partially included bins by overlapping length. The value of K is 4.9 angstrom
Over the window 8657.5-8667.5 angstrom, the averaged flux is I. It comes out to 28.8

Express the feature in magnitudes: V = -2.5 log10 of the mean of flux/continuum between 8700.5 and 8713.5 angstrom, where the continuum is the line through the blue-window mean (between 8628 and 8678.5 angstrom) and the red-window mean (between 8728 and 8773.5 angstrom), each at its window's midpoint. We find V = 0.08 mag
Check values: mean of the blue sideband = 28.8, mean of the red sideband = 25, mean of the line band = 24.7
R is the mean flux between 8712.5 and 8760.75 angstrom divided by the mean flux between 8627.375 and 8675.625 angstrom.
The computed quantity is 0.84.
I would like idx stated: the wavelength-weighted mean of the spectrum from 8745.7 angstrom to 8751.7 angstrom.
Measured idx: 24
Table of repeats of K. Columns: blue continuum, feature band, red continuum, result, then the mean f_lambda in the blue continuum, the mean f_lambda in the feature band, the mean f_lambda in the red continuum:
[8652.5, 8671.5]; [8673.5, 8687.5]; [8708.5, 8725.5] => 1.7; 28.7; 23.9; 24.5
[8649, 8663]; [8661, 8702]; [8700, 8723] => 4.1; 30.6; 25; 24.6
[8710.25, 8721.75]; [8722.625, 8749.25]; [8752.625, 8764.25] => 1.5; 24.6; 23.8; 25.9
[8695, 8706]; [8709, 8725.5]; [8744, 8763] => 0.3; 24.9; 24.5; 25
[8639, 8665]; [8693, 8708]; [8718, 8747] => 0.8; 30.1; 24.9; 23.9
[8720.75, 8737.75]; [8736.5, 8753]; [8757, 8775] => 0.6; 23.8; 24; 26.5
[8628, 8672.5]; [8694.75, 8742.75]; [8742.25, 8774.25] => 4.6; 29.3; 24.4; 25.5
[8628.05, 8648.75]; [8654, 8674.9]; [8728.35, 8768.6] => 0.6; 29.9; 27.9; 24.8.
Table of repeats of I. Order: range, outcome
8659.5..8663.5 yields 29.3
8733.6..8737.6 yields 23.8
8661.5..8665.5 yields 28.2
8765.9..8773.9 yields 26.5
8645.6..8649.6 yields 29.6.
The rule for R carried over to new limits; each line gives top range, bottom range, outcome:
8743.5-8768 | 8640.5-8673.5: 0.88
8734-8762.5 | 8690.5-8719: 0.99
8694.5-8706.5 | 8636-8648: 0.83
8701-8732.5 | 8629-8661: 0.80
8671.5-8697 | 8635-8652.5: 0.80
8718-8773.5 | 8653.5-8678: 0.90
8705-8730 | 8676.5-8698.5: 1.01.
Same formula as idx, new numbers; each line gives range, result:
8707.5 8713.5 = 24.8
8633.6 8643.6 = 30.8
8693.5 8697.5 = 25.1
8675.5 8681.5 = 24.1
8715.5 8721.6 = 24.5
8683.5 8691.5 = 23.7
